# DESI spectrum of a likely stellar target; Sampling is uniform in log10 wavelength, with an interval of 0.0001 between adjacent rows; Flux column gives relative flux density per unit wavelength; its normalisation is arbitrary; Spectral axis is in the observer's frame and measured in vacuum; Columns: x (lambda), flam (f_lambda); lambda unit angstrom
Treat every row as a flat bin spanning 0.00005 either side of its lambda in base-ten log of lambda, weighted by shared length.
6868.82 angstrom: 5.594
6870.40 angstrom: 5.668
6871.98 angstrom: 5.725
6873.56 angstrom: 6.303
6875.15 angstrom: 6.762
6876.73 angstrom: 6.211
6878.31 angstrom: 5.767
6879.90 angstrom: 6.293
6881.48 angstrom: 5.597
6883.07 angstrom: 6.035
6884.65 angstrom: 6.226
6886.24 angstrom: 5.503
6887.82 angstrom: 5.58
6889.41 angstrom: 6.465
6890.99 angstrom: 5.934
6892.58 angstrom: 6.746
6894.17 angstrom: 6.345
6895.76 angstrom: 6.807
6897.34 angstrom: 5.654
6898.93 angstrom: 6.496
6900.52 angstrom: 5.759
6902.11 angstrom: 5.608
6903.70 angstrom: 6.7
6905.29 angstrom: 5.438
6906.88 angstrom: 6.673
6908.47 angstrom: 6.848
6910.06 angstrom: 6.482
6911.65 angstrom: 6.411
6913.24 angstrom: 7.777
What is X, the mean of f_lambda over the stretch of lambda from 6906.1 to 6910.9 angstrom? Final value 6.67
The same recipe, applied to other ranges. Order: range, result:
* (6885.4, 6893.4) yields 6.05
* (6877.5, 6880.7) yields 6.03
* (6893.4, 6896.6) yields 6.57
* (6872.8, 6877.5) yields 6.42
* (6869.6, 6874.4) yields 5.9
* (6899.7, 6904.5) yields 6.02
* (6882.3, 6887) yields 5.92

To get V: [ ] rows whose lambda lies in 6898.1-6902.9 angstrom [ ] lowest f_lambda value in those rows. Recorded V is 5.608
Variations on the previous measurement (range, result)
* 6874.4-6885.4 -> 5.597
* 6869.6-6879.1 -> 5.668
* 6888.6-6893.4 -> 5.934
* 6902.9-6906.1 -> 5.438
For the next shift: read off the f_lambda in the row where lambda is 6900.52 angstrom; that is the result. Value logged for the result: 5.759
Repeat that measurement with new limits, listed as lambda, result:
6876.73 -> 6.211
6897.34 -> 5.654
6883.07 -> 6.035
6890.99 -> 5.934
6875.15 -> 6.762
